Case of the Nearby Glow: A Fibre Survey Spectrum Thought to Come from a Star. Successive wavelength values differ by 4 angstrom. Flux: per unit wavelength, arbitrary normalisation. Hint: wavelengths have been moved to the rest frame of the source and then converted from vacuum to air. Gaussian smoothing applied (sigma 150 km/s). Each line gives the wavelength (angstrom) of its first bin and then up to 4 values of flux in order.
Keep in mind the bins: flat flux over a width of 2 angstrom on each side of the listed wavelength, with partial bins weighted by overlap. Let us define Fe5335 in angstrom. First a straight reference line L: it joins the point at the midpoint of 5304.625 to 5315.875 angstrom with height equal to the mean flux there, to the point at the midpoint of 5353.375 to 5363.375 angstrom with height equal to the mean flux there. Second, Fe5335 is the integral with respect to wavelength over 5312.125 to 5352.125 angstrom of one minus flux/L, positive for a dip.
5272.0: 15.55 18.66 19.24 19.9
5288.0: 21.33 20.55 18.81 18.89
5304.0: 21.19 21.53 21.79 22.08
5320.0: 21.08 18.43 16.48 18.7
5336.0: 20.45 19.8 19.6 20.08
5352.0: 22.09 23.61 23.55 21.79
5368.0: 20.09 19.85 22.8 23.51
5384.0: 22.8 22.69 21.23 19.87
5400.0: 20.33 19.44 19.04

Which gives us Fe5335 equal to 4.5 angstrom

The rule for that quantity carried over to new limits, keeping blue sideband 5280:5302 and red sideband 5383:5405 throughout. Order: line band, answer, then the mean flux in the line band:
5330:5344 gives 0.5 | 19.6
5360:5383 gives -1.1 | 21.8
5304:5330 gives -0.2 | 20.3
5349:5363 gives -1.5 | 22.8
